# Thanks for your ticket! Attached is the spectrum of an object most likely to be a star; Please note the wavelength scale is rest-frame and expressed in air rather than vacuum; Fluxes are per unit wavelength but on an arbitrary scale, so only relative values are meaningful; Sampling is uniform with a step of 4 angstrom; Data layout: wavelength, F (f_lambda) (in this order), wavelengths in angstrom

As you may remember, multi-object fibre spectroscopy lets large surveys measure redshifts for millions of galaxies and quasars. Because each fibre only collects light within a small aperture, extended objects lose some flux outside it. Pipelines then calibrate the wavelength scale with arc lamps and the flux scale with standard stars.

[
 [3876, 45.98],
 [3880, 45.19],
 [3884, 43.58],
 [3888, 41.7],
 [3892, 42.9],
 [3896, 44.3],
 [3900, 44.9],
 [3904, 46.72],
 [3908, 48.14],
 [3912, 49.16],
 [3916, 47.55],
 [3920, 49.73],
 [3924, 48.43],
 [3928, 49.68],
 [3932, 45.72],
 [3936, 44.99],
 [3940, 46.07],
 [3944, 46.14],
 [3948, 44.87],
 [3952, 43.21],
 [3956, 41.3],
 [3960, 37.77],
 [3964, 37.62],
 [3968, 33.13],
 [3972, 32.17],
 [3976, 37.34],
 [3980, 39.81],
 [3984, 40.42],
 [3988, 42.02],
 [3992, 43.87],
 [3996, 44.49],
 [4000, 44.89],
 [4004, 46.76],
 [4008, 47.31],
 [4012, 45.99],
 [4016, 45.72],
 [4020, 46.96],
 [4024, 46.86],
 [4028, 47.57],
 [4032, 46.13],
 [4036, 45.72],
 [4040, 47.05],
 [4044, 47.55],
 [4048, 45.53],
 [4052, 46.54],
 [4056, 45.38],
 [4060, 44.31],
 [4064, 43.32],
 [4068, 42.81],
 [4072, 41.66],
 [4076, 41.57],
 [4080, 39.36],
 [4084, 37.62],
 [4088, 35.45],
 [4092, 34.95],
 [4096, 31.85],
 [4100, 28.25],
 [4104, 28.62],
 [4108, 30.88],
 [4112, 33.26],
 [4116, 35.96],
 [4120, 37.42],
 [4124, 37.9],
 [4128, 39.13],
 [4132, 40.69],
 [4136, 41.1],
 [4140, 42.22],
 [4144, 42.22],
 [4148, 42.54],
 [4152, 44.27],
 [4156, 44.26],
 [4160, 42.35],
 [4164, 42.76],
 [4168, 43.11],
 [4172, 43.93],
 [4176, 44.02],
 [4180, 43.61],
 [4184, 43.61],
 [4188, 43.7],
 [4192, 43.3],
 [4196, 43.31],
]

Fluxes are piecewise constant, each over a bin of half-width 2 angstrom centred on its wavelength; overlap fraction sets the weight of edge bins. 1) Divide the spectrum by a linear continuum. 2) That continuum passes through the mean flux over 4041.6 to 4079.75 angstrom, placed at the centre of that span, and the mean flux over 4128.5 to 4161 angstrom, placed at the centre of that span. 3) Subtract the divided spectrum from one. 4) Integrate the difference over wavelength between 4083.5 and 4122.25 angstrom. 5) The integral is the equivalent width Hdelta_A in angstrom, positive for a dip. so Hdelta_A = 8.9 angstrom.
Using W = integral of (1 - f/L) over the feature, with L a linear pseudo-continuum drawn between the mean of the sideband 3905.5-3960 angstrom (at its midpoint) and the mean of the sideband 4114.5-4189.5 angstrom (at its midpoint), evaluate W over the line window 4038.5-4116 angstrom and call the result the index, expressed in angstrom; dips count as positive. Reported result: 7.6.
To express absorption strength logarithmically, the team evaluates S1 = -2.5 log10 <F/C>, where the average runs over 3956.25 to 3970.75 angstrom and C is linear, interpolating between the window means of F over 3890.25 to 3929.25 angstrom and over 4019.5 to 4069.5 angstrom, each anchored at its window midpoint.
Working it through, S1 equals 0.26 mag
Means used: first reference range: 47.1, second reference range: 45.8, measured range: 36.6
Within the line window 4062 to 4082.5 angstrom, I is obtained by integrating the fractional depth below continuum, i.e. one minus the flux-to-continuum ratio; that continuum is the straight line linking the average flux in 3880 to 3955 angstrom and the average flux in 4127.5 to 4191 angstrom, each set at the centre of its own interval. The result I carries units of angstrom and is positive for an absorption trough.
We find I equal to 1.1 angstrom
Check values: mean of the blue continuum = 45.9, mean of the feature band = 41.6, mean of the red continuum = 42.8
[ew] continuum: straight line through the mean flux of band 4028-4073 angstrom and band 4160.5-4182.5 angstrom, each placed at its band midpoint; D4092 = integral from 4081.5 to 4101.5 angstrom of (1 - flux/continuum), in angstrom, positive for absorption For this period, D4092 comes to 4.82 angstrom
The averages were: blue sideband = 45.3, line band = 33.9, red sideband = 43.4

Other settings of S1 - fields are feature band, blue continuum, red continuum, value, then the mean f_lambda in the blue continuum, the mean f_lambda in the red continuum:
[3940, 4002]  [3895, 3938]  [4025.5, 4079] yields 0.139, 47.3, 44.9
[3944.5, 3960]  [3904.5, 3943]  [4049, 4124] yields 0.079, 47.6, 37.8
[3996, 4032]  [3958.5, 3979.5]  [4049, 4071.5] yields -0.160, 35.9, 44.3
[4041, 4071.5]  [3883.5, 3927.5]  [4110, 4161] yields -0.066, 46.3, 40.2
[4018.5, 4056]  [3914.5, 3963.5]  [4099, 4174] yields -0.108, 45.2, 39.1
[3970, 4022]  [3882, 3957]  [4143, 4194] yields 0.053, 45.8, 43.4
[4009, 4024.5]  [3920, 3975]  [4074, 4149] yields -0.157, 42.6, 36.8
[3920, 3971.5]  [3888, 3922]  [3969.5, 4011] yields 0.028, 46.4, 41.9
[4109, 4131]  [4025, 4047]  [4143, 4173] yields 0.205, 46.7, 43.2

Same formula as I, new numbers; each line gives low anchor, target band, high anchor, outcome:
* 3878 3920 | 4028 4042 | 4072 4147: -2.3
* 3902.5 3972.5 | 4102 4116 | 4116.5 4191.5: 3.6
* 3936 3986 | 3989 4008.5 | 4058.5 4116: -3.0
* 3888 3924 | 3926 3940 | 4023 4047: 0.0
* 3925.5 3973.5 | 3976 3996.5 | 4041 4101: 0.1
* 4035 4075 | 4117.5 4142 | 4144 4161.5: 2.2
